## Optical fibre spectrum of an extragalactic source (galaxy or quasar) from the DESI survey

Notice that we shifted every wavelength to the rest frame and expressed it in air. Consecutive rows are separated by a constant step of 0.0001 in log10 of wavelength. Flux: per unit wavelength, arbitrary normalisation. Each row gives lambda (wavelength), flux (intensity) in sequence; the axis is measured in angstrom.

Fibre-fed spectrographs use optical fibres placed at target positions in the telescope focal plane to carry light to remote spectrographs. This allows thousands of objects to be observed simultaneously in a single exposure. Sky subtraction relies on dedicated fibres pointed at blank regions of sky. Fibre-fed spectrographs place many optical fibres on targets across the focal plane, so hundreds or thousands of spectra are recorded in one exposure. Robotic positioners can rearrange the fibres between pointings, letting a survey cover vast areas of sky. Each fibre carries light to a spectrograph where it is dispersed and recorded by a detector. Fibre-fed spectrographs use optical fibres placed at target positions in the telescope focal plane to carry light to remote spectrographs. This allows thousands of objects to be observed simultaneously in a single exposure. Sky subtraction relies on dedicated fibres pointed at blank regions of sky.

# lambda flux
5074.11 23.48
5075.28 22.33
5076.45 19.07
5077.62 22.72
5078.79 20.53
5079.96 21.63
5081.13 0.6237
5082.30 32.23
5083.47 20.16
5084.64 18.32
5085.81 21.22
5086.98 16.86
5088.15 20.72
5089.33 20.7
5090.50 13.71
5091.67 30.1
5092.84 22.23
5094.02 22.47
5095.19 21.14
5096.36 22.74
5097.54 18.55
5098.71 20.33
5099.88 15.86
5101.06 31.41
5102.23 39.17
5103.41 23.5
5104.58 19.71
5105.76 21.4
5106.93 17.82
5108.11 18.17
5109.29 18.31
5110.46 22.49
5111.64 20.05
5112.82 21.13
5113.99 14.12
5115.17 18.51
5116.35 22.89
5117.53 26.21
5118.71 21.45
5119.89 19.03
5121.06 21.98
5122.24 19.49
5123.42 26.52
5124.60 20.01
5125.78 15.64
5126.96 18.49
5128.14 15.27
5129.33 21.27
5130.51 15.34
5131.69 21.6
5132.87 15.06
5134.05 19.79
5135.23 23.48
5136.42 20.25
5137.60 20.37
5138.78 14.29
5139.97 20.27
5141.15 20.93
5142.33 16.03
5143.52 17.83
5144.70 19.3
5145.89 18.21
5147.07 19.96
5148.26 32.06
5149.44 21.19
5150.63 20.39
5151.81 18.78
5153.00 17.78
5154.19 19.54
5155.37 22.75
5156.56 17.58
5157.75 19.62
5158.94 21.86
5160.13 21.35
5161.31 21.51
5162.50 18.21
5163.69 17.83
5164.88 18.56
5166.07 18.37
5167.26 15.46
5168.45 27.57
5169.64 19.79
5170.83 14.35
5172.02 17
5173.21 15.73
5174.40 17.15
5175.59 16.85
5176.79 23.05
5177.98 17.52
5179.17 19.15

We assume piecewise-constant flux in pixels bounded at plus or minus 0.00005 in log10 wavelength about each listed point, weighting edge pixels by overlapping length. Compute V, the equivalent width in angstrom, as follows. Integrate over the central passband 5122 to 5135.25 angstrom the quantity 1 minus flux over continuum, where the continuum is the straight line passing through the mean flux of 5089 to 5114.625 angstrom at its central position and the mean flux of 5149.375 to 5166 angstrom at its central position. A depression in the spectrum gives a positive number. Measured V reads 1.0 angstrom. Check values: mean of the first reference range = 21.6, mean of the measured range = 19.1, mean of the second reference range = 19.7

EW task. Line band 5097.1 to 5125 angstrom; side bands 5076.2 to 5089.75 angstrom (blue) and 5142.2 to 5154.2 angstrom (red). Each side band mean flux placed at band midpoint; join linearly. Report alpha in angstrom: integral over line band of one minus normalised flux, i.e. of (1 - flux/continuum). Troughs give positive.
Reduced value -2.5 angstrom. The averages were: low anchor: 19.6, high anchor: 20.3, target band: 21.6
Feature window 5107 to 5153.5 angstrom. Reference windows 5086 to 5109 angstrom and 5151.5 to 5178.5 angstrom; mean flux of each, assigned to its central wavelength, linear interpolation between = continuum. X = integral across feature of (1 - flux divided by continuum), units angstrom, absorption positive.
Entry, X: 1.5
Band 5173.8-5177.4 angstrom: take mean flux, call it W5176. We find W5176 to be 19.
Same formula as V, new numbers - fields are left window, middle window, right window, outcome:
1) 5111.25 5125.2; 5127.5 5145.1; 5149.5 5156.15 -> 1.4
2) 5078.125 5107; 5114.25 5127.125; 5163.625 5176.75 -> -0.4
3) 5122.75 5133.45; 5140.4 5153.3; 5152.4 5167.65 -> -0.8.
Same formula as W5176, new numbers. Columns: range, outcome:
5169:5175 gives 16.9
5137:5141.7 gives 19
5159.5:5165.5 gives 19.5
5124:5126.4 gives 17.9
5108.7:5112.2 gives 20.3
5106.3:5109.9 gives 18.2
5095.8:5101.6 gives 21.7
